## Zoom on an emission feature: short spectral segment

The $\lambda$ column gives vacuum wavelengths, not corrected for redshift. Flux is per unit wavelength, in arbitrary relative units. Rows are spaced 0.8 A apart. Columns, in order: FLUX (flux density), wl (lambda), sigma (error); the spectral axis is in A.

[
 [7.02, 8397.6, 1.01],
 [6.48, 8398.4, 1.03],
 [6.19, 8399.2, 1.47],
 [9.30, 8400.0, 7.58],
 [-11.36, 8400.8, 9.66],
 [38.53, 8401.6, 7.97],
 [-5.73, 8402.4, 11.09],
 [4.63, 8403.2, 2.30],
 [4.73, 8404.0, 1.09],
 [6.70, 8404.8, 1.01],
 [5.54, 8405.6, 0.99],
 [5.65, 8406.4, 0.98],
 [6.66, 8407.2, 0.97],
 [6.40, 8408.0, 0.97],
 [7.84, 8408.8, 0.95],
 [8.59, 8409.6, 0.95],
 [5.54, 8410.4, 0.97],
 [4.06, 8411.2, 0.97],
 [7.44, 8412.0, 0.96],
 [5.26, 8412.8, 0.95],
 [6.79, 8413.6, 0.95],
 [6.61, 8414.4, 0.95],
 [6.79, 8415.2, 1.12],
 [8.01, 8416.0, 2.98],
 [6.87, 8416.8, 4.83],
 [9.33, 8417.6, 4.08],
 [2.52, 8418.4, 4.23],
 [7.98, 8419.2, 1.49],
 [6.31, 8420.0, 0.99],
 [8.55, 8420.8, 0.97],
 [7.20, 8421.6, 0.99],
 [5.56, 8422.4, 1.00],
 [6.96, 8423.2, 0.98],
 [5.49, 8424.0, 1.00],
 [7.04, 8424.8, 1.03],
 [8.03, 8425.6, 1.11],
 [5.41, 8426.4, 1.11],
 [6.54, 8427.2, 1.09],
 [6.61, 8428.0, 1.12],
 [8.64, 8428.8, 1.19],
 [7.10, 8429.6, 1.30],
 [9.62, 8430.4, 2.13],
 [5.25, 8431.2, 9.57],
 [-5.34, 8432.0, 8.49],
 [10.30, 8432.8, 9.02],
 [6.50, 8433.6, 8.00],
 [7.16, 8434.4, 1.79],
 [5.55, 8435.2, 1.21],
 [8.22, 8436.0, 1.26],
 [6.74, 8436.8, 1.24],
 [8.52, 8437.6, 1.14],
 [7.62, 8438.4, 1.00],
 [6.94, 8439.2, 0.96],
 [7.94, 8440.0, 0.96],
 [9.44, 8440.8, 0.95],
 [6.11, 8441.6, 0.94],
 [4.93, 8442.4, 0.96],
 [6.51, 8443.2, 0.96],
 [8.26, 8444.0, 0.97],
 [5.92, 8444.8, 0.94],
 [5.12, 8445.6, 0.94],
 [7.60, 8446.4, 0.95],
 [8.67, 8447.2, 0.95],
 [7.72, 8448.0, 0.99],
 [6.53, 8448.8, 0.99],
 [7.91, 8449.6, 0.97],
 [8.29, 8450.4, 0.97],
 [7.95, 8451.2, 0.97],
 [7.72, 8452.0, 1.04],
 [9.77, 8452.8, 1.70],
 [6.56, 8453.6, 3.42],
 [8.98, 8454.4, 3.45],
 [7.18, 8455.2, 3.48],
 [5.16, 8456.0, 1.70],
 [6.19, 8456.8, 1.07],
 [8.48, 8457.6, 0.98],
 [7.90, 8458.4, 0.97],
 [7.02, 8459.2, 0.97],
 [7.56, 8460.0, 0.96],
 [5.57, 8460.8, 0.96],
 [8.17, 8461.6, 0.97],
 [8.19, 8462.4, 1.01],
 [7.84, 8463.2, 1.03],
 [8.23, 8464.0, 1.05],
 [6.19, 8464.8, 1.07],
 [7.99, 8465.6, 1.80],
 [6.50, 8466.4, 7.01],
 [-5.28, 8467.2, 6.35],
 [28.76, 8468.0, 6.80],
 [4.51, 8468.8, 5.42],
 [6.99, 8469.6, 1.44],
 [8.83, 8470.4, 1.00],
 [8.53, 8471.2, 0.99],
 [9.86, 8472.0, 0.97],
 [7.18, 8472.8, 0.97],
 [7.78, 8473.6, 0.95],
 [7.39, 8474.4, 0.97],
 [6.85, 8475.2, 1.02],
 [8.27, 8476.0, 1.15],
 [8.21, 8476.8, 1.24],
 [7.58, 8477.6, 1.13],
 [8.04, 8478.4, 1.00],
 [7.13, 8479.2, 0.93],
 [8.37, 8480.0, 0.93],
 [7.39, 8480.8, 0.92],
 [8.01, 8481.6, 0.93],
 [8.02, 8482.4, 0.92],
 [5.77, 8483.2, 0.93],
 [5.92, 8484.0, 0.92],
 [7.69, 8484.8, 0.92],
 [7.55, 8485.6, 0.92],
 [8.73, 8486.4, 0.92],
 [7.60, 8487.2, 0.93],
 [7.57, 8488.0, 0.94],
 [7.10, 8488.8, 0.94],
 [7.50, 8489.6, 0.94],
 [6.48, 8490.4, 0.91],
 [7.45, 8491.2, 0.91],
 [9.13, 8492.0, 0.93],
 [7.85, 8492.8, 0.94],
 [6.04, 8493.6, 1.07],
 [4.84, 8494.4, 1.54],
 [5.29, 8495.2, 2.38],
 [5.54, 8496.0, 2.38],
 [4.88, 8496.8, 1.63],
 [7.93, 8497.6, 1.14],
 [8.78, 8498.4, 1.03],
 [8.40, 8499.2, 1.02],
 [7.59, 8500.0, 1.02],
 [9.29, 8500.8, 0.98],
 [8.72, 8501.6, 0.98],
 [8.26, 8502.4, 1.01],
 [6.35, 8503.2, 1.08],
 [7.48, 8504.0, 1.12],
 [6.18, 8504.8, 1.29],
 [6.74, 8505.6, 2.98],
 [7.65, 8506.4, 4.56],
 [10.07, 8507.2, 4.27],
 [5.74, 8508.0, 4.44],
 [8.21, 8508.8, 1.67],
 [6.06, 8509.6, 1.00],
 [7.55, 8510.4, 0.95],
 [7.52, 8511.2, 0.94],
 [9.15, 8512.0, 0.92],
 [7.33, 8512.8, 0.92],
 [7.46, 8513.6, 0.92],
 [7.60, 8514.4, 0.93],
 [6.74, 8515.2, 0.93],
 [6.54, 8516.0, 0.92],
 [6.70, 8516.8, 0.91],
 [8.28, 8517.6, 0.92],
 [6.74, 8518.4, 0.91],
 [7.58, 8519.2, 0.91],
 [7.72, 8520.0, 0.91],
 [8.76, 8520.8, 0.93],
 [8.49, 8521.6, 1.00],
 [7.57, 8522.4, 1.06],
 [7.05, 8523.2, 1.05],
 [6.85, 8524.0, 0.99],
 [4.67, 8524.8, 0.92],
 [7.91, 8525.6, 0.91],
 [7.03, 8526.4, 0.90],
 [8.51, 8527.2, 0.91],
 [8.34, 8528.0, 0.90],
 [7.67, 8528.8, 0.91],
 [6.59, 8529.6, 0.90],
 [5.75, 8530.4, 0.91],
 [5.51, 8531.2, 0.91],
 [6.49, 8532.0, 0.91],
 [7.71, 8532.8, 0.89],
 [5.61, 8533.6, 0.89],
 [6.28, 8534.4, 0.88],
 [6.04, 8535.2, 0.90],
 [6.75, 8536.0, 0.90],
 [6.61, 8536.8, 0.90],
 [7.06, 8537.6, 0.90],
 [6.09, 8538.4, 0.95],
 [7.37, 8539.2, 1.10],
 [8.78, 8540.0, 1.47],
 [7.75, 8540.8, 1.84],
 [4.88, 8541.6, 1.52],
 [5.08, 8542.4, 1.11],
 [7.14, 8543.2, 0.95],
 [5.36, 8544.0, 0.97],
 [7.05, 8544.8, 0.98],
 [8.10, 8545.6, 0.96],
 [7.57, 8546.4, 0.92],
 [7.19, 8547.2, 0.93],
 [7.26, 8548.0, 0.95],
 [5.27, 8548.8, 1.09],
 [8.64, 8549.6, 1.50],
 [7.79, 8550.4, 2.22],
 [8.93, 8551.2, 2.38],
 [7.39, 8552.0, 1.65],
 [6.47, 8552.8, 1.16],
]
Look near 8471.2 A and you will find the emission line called Mg II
